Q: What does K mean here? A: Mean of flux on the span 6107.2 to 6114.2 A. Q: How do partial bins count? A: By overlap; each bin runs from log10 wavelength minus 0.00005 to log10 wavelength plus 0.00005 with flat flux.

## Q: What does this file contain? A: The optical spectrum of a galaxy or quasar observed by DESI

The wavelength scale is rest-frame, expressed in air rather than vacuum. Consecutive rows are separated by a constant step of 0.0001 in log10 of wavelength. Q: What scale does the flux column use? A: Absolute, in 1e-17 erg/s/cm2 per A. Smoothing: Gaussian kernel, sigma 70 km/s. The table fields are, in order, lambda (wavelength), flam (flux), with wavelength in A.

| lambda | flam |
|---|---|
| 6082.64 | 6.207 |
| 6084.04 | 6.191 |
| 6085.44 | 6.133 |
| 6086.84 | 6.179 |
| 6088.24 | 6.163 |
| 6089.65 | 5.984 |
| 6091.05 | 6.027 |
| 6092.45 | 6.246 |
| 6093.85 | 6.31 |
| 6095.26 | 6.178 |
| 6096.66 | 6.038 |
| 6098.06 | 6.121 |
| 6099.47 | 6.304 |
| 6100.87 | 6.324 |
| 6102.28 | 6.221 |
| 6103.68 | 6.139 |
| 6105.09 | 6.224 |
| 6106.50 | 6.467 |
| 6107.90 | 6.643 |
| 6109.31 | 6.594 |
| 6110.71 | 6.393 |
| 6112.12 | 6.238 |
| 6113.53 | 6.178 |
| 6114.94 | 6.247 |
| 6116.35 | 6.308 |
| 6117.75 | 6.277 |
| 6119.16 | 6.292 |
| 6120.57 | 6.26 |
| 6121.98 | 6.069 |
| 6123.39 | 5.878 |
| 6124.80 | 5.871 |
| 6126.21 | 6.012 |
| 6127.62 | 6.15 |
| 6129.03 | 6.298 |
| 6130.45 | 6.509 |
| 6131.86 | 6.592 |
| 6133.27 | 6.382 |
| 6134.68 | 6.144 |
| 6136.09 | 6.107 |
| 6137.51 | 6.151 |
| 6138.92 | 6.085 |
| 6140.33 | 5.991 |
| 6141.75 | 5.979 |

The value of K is 6.41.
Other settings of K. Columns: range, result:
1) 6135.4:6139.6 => 6.11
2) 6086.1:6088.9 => 6.18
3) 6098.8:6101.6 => 6.31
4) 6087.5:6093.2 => 6.11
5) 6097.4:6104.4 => 6.22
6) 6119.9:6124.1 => 6.07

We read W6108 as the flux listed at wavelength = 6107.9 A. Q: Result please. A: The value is 6.643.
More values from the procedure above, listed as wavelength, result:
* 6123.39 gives 5.878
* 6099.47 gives 6.304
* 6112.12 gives 6.238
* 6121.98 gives 6.069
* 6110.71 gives 6.393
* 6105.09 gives 6.224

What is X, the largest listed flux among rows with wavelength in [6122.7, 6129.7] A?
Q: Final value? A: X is 6.298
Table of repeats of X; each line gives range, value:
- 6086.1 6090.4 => 6.179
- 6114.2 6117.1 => 6.308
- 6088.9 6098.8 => 6.31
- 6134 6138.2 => 6.151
